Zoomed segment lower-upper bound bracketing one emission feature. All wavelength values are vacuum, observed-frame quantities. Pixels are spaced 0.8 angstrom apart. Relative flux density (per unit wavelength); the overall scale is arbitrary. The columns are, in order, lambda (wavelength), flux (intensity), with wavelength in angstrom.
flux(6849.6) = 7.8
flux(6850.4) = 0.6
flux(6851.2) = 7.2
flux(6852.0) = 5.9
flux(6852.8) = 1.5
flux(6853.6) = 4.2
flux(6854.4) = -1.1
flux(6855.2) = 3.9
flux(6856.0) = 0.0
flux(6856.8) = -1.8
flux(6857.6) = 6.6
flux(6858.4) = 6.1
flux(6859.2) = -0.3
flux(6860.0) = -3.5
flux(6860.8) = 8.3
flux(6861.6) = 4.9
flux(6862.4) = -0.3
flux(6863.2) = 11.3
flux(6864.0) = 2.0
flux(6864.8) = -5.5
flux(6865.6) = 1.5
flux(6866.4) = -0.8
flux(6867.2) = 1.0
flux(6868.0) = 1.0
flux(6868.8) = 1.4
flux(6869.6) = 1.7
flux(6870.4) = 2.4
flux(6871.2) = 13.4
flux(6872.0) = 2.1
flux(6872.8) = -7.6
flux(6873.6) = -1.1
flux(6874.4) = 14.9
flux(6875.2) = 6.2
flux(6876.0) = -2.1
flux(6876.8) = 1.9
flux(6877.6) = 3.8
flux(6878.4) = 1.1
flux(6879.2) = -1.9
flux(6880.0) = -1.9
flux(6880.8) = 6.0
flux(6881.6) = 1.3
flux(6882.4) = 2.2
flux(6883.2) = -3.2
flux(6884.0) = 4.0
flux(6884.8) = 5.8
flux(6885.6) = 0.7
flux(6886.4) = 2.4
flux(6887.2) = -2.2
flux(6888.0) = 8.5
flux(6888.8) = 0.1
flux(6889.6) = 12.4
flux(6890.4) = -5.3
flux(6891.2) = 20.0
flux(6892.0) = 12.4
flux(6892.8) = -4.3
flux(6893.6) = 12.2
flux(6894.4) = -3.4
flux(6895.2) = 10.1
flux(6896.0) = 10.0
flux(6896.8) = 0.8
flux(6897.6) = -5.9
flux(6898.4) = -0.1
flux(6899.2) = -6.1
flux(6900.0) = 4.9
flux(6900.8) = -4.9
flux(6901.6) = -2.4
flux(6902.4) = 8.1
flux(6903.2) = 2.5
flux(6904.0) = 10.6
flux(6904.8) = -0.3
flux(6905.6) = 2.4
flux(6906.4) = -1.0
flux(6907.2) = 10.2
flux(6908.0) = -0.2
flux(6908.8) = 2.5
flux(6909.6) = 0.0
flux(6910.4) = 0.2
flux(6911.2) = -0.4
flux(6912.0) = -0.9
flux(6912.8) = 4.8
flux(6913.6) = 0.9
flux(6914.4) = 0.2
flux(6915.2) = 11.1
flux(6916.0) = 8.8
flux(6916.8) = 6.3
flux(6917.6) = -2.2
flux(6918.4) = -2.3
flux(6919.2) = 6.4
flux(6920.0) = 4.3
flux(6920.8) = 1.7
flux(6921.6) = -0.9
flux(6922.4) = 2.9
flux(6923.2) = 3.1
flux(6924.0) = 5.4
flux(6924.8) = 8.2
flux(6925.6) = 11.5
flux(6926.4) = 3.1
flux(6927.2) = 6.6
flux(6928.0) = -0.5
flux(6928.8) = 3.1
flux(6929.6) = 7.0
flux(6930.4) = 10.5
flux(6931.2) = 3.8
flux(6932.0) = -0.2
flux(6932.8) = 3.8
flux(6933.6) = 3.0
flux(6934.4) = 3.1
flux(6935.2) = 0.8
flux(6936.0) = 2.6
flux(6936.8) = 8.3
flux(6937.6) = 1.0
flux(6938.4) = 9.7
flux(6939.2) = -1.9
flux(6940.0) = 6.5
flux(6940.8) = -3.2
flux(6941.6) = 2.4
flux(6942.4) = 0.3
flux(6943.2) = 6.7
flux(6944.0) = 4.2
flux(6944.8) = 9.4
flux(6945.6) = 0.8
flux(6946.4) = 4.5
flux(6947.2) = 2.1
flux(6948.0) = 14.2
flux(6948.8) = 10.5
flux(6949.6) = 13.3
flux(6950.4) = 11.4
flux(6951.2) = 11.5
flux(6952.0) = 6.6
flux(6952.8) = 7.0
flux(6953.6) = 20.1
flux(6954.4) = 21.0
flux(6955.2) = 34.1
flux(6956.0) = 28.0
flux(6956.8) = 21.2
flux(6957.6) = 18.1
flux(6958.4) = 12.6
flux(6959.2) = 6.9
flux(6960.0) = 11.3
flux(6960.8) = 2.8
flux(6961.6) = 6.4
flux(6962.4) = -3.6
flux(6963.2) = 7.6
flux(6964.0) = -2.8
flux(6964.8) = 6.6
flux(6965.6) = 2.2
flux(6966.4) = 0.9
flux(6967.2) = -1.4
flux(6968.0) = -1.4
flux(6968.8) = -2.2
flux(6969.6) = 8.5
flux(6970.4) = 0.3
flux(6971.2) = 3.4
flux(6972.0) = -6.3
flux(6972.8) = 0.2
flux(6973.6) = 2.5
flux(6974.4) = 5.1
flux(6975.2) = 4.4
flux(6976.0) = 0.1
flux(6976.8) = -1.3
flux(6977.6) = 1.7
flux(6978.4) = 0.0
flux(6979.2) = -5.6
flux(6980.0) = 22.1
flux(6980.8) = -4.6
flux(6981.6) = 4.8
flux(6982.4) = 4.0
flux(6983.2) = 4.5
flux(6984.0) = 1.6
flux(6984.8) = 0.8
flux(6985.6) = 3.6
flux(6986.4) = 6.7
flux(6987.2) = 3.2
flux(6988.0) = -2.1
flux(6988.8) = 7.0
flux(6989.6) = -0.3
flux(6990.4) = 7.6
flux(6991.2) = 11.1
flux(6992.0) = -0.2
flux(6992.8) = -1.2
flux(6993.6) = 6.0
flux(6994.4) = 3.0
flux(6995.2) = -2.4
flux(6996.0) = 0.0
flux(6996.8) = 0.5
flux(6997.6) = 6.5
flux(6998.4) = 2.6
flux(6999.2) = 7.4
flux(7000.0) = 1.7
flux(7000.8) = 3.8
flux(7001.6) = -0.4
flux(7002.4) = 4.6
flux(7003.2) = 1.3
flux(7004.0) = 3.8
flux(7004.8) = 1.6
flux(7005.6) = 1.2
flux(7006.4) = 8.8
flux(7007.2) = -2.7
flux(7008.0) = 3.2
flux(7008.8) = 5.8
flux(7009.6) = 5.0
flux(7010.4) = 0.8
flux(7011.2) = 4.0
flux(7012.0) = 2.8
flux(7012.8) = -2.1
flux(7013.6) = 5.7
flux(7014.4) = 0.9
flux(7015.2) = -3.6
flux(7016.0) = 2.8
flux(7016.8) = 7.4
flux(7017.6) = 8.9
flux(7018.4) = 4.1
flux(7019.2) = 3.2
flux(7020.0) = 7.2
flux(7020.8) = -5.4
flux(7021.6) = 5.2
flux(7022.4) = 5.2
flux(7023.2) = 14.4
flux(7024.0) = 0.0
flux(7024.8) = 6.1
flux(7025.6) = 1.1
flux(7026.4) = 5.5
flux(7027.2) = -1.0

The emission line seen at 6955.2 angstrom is [O II] 3727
